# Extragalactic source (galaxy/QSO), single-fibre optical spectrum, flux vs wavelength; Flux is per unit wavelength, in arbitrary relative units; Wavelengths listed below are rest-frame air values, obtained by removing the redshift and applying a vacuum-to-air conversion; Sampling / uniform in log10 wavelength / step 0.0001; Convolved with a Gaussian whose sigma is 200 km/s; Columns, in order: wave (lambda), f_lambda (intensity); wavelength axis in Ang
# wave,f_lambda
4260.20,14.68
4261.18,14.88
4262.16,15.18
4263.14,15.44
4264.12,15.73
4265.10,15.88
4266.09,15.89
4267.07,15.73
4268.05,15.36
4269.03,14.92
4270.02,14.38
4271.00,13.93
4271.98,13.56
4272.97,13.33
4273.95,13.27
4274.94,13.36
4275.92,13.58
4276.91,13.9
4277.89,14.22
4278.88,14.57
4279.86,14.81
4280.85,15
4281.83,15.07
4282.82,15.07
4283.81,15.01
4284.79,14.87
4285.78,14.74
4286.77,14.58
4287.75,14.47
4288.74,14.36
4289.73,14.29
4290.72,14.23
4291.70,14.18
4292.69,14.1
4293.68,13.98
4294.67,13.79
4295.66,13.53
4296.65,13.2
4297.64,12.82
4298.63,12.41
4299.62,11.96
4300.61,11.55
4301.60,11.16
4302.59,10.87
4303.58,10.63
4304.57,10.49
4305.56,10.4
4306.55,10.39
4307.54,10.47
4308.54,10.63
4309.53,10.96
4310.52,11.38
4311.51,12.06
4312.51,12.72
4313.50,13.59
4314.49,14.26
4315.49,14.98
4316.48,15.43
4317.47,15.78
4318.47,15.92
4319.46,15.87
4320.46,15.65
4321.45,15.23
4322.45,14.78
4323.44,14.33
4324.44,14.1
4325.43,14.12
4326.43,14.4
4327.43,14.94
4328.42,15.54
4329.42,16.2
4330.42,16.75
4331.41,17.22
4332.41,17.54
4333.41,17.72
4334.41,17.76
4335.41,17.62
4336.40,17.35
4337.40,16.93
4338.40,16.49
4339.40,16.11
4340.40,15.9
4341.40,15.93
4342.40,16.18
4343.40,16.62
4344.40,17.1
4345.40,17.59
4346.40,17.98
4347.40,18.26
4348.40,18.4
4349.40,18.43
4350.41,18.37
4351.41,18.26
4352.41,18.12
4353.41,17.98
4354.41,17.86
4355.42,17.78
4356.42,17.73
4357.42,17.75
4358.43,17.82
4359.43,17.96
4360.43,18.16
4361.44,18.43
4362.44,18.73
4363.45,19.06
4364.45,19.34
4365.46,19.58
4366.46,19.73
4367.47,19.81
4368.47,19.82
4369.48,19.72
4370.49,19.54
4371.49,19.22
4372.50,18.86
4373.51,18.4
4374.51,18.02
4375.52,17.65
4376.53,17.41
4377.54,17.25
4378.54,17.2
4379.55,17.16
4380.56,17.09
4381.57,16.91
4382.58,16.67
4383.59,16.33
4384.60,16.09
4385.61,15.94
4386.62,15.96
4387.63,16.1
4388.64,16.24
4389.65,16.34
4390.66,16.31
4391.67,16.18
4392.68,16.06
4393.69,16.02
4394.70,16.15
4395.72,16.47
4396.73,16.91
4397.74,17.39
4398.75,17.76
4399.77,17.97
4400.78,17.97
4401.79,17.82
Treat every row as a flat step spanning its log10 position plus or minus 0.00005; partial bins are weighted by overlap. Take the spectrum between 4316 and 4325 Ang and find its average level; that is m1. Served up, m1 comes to 15.2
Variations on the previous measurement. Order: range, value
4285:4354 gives 14.8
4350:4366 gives 18.3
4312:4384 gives 17.1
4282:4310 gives 12.8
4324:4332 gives 15.4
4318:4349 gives 16.4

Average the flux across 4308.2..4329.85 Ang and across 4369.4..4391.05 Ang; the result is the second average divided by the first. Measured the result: 1.21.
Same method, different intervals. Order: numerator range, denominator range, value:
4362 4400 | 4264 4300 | 1.23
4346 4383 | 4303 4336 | 1.28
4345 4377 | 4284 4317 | 1.44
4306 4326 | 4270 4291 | 0.95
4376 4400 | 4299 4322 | 1.31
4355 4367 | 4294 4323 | 1.44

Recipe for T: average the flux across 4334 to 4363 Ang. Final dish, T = 17.6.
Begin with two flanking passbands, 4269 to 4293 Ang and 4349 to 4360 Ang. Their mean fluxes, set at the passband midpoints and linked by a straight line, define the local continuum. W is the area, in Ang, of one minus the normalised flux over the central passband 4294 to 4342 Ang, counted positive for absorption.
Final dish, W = 6.07 Ang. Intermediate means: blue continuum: 14.3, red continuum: 18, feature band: 14.2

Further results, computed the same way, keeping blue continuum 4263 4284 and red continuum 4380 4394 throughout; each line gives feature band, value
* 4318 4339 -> -0.79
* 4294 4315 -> 4.44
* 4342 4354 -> -1.57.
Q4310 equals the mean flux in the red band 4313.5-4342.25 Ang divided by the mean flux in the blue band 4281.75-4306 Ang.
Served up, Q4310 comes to 1.2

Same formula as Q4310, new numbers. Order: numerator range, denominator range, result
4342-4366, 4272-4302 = 1.31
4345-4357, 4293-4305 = 1.48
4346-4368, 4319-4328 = 1.24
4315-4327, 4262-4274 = 1.01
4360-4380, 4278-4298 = 1.30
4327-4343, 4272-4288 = 1.16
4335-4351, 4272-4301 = 1.23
